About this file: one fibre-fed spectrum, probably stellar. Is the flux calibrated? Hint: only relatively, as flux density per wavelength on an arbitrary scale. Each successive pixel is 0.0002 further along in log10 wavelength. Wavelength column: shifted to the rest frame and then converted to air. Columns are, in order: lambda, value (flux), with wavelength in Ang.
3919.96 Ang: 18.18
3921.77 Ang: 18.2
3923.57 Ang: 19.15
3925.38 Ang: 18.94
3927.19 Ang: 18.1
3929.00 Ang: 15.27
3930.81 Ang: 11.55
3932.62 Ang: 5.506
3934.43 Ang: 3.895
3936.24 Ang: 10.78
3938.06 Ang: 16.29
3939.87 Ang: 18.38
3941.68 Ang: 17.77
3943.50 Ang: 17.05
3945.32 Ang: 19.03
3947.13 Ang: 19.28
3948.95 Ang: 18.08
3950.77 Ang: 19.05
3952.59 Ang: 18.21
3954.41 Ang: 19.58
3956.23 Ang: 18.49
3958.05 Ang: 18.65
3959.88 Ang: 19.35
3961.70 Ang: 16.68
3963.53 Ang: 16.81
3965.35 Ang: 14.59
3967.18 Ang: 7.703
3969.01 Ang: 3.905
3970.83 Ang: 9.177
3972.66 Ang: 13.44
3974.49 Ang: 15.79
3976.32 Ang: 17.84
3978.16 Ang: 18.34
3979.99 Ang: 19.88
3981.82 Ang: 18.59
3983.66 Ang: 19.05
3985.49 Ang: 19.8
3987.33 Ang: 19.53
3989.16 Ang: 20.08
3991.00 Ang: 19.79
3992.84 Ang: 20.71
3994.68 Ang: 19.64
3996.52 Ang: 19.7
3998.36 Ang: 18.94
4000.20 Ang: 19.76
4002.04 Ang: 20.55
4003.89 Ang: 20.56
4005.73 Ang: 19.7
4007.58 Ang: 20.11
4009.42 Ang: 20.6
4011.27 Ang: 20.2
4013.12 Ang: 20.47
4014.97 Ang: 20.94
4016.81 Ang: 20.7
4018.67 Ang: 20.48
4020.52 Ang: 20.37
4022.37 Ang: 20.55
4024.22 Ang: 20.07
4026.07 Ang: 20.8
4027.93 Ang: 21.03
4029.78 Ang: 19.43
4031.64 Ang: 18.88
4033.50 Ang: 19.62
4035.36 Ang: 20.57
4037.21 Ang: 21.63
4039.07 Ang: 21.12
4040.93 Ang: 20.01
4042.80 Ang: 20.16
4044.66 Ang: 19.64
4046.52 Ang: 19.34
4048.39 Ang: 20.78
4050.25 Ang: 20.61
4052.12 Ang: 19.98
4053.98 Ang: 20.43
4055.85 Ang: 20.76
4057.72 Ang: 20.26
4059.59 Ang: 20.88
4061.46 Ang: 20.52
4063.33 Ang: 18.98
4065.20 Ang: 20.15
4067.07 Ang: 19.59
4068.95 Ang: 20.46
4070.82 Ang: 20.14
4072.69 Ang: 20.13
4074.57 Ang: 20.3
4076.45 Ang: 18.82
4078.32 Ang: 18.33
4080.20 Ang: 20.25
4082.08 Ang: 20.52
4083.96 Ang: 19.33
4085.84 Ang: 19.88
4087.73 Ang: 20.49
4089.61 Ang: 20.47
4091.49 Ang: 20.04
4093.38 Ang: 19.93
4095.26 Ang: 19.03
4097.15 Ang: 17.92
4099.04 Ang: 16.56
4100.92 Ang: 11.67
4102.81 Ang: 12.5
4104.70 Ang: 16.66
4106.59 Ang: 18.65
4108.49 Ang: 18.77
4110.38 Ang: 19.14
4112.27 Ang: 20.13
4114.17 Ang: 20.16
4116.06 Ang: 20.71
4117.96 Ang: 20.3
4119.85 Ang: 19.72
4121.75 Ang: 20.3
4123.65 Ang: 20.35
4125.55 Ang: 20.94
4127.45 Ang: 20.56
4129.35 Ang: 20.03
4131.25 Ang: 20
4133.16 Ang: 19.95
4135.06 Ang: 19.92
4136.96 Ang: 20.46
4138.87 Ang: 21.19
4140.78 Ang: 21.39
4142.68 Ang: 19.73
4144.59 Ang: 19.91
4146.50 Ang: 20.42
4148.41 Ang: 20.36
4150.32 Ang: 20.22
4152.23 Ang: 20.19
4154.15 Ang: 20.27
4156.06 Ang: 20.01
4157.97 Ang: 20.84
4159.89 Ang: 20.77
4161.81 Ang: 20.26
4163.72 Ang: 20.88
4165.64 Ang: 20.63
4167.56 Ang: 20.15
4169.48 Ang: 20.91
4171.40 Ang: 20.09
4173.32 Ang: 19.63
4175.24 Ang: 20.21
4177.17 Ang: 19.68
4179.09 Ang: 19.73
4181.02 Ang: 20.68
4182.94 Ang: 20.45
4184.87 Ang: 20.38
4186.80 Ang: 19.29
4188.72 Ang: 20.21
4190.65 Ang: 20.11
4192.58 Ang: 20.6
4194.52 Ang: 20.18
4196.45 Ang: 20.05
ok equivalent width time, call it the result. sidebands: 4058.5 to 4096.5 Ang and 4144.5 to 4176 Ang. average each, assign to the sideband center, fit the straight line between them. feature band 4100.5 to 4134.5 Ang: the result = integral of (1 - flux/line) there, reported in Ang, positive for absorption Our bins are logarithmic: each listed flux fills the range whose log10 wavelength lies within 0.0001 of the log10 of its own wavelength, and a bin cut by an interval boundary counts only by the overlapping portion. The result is 1.8 Ang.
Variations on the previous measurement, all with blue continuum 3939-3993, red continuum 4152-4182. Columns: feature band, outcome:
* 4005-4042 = -4.8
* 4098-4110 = 2.1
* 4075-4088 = -0.5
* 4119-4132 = -0.4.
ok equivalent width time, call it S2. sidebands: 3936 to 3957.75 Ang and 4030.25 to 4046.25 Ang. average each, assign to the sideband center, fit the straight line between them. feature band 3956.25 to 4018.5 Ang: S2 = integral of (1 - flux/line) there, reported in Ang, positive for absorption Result 3.2 Ang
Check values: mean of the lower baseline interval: 17.9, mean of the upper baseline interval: 20.1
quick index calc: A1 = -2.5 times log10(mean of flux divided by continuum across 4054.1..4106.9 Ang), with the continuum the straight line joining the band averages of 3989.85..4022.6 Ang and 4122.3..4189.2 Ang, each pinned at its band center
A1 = 0.07 mag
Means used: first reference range 20.2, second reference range 20.3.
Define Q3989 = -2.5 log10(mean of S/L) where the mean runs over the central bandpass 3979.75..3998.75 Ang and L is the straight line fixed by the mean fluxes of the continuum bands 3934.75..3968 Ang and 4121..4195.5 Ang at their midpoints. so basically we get -0.13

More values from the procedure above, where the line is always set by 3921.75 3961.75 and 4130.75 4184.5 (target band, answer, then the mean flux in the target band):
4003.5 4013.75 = -0.15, 20.3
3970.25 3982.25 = 0.05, 16.2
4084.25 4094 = -0.06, 20.1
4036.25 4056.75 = -0.12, 20.4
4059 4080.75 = -0.06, 19.9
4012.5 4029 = -0.16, 20.6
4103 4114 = 0.06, 18.3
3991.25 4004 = -0.15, 19.9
